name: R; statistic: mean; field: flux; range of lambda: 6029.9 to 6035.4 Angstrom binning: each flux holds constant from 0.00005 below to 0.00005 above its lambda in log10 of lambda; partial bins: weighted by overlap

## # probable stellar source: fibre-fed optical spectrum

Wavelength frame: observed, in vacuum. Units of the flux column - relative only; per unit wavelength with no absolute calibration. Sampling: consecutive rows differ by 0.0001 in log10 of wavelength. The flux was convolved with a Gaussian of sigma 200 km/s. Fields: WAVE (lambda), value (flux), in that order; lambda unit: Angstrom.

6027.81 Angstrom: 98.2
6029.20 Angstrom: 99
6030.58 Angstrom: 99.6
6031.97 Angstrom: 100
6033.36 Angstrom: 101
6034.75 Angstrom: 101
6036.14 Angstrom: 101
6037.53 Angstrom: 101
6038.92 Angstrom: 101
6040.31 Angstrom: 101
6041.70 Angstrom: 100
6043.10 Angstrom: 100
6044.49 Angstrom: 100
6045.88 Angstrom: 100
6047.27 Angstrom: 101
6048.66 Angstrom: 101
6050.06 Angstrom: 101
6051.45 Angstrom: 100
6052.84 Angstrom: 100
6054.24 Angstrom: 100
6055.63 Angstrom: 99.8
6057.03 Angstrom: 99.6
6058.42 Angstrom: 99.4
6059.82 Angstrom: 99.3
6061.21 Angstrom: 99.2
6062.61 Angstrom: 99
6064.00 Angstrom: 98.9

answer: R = 100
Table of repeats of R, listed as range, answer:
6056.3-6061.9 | 99.4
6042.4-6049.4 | 100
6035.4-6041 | 101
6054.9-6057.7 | 99.7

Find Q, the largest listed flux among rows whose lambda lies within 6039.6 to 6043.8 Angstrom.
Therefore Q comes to 101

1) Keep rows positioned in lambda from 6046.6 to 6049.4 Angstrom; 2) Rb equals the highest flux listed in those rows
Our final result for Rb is 101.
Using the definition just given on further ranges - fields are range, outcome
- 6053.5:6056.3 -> 100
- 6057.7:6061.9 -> 99.4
